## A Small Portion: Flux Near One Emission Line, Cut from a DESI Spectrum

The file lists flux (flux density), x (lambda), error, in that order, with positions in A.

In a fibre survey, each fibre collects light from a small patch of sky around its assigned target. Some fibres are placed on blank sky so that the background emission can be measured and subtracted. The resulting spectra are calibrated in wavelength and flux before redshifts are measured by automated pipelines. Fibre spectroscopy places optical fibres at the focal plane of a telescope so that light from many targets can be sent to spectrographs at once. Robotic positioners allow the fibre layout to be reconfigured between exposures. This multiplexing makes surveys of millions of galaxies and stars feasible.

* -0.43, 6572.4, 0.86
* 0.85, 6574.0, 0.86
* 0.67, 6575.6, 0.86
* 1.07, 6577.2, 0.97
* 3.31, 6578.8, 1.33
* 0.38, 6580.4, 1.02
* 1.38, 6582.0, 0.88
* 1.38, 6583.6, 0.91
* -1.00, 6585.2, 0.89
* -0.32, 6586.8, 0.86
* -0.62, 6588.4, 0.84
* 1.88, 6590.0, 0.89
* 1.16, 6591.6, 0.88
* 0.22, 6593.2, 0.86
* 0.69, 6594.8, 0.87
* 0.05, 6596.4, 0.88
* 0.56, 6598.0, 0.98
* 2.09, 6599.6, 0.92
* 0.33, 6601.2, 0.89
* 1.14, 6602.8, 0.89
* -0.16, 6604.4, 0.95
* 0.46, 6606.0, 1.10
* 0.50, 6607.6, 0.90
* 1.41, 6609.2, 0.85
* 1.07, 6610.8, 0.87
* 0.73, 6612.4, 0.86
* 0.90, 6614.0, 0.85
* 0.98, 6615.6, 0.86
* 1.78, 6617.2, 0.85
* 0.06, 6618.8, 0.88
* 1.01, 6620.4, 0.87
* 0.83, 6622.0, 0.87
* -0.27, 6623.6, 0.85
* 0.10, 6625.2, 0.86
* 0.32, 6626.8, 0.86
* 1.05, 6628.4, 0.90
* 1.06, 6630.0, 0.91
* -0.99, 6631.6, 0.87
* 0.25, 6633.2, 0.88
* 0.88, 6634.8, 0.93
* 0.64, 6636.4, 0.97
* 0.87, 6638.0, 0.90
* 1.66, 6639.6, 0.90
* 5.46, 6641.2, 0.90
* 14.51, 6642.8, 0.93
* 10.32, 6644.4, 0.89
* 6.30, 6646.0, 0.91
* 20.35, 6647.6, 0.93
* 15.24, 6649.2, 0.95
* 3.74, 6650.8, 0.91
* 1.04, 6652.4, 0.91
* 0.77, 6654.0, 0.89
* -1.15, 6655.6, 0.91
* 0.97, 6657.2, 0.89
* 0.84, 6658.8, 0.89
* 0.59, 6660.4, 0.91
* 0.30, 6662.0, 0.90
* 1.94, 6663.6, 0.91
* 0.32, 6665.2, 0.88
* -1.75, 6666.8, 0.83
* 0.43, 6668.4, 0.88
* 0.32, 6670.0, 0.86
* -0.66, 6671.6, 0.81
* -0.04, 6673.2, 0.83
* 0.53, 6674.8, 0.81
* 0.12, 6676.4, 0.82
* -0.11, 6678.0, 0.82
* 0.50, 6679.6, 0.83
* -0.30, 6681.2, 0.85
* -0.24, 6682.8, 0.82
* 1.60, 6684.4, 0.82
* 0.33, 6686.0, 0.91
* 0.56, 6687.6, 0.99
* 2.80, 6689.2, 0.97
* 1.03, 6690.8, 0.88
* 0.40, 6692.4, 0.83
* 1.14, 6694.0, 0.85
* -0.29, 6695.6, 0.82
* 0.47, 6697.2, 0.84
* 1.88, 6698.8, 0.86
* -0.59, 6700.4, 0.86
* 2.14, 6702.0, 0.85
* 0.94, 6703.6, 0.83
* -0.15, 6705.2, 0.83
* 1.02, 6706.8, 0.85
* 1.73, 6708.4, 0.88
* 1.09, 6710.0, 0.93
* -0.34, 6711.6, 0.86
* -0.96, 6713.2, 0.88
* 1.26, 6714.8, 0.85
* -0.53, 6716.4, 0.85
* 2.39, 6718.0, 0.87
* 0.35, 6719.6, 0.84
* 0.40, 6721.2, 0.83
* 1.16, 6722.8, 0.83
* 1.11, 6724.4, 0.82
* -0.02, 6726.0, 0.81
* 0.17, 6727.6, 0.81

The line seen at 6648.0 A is [O II]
